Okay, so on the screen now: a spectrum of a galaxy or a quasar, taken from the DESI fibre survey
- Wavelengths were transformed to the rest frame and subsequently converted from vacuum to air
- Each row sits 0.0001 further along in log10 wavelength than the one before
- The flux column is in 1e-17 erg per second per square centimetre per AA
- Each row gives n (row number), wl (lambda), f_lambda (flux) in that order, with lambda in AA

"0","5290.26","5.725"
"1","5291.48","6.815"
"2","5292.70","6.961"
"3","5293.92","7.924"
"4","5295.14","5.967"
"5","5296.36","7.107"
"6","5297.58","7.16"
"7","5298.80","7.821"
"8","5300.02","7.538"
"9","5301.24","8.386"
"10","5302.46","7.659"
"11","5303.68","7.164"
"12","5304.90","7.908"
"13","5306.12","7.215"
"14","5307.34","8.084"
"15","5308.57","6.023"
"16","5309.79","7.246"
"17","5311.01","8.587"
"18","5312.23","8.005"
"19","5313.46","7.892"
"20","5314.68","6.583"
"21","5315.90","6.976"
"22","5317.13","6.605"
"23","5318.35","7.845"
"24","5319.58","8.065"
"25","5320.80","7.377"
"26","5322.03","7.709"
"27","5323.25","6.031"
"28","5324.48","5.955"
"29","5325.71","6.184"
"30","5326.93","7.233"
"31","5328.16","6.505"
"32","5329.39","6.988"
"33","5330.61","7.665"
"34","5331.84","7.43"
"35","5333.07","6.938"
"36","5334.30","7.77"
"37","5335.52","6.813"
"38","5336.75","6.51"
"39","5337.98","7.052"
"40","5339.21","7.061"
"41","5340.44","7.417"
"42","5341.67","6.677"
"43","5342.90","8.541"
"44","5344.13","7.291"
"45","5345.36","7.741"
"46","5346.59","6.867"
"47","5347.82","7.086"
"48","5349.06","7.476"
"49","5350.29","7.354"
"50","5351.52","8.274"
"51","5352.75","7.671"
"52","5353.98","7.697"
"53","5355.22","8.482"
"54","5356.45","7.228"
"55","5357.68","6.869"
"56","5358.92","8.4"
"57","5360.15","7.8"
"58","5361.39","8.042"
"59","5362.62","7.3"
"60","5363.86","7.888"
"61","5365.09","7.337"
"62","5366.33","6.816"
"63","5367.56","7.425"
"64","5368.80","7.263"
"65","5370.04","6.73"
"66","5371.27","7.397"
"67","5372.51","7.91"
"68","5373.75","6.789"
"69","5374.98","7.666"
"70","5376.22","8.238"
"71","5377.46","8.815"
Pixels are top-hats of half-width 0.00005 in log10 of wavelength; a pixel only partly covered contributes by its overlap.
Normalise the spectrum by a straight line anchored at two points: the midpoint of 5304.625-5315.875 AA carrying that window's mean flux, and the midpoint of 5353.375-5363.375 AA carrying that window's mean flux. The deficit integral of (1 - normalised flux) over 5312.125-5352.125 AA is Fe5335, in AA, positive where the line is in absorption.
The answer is 2.0 AA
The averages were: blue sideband 7.47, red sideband 7.72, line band 7.2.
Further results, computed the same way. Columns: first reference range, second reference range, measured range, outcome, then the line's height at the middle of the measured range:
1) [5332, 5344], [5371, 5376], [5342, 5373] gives -0.73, 7.37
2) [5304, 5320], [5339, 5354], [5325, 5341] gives 0.92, 7.47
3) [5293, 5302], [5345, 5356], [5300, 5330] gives 0.83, 7.47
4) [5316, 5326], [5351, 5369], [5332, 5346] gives 0.06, 7.29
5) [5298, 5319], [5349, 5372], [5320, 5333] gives 1.03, 7.52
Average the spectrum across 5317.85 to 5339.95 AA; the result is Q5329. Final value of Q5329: 7.06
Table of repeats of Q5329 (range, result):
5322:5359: 7.23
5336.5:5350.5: 7.27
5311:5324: 7.36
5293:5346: 7.27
